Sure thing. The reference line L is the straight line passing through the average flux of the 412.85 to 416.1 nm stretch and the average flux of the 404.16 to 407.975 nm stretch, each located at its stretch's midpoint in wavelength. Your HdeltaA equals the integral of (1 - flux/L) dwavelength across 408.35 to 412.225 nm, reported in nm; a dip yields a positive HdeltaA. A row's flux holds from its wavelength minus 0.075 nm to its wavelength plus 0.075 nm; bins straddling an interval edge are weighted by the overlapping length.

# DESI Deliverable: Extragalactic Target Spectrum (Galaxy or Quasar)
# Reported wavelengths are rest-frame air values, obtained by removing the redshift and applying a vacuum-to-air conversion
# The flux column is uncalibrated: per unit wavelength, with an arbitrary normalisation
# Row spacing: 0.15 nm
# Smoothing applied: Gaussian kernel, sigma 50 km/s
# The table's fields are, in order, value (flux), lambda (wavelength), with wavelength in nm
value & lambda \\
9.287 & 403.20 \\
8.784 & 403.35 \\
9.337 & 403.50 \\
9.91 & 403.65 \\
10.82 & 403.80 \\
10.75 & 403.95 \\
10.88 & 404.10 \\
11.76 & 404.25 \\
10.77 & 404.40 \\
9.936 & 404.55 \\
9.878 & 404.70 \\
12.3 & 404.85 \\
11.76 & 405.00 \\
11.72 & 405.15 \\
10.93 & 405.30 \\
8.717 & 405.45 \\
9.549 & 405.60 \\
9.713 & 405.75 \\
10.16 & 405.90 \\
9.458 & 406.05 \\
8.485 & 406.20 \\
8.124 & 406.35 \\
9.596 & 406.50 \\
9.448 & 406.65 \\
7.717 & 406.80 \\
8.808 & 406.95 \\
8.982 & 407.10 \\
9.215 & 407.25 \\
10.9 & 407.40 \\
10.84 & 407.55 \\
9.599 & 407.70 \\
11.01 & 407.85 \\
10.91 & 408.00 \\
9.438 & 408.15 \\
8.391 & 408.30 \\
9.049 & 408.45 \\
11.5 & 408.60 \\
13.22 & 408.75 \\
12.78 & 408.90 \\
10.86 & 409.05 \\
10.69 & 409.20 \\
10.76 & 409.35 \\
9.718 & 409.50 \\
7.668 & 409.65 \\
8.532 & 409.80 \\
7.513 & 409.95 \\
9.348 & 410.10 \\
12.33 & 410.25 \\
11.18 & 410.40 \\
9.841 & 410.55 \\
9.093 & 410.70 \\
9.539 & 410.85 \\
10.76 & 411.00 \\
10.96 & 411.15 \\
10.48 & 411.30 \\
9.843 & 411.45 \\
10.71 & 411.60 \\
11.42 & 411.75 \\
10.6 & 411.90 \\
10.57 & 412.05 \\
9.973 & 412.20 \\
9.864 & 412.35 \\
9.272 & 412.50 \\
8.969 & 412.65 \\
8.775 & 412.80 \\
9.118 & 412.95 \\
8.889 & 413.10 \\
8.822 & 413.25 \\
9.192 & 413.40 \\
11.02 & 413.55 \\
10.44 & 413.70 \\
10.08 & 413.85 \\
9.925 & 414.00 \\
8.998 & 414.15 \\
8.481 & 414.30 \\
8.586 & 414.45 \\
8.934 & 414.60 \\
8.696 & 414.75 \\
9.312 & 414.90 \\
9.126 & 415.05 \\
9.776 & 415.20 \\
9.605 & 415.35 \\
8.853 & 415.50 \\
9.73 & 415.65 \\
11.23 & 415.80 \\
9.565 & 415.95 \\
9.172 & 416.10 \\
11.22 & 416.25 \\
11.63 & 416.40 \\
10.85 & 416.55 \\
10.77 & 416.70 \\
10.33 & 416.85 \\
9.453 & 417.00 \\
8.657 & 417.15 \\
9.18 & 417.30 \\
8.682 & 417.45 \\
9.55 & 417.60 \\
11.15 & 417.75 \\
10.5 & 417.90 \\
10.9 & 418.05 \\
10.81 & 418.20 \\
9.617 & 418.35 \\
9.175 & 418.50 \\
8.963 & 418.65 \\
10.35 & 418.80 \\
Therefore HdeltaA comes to -0.25 nm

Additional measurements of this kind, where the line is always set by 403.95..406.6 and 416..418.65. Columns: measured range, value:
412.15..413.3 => 0.10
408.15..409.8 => -0.02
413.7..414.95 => 0.11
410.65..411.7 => -0.01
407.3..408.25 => -0.02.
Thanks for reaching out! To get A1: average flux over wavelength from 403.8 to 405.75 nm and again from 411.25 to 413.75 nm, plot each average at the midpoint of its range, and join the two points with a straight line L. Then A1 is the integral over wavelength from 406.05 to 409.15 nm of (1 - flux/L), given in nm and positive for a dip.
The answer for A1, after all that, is 0.14 nm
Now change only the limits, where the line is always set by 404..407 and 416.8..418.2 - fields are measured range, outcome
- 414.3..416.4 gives 0.070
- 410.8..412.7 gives -0.062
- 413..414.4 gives 0.056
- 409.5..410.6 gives 0.050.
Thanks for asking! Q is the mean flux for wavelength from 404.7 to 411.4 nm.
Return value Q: 10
